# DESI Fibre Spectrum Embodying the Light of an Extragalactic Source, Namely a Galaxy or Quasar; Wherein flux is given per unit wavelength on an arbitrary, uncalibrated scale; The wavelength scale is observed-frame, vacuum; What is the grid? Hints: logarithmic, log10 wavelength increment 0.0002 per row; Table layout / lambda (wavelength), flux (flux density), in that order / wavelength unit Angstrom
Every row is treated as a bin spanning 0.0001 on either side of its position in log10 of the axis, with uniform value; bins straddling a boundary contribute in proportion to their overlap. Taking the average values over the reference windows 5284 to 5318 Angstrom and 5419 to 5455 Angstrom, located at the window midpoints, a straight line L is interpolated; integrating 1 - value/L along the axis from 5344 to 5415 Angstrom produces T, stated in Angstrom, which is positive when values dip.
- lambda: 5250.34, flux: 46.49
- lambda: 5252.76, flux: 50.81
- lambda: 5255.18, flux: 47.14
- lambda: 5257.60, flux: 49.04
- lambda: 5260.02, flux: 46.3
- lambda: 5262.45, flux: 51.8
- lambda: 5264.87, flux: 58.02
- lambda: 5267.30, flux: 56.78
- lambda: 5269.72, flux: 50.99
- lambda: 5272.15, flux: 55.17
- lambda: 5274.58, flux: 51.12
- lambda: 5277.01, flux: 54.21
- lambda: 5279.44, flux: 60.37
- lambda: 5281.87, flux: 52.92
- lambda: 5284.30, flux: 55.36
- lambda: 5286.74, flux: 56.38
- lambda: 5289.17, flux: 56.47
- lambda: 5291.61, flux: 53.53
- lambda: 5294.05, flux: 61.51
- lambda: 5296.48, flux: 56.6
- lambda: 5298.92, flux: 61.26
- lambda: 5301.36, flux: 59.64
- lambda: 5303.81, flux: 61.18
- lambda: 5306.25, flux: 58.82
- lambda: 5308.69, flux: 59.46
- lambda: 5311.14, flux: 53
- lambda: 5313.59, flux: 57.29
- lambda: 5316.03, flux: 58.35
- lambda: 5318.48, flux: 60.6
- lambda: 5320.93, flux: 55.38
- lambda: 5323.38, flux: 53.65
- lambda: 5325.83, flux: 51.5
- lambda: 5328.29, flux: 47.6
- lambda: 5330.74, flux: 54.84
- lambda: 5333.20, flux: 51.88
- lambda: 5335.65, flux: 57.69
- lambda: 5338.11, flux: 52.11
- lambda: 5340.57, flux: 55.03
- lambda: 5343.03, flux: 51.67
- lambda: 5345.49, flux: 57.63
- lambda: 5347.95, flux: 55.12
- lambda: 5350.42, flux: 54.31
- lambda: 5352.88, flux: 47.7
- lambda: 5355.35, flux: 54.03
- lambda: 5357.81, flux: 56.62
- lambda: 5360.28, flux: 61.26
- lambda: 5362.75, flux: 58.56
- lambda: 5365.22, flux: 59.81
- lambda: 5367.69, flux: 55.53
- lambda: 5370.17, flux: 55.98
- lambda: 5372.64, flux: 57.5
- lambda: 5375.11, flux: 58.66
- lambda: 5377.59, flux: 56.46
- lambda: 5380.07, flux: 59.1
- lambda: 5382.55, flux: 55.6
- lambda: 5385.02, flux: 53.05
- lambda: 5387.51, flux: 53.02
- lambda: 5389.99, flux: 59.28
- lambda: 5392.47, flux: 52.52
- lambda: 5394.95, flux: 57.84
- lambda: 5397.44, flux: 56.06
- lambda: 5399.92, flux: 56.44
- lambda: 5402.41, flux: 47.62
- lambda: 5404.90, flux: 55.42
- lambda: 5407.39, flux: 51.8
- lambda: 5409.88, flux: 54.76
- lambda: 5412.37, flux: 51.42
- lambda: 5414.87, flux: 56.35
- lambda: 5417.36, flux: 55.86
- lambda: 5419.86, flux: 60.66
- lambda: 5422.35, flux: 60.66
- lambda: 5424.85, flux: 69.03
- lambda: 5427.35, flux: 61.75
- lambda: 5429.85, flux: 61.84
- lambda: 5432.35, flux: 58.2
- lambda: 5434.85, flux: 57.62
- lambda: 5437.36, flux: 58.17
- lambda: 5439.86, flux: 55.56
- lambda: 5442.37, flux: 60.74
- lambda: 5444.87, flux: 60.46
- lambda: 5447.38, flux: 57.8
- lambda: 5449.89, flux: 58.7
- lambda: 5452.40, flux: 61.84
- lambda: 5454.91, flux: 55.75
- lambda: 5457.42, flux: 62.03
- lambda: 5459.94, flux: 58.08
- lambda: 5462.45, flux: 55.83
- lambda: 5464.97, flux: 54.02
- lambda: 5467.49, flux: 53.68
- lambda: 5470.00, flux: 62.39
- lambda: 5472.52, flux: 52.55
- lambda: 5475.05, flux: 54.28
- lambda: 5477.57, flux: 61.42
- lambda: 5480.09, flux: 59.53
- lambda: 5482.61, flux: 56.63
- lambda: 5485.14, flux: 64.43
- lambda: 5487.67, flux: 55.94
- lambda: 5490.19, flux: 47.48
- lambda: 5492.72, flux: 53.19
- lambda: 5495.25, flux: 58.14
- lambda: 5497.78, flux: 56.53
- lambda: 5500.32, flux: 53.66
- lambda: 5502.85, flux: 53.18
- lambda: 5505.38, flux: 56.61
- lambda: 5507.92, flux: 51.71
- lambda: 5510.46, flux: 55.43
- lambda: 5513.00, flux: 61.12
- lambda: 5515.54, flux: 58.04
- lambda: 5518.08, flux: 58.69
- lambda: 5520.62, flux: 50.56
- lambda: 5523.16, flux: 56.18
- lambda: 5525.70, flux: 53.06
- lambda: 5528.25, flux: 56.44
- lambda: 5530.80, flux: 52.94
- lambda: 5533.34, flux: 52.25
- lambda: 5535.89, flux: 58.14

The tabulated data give 4.40 Angstrom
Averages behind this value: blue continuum 57.9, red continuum 60.1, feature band 55.5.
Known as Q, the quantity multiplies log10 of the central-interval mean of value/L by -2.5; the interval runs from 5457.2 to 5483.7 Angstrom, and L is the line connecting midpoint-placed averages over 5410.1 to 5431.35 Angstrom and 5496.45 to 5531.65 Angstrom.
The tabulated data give 0.002 mag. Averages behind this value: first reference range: 59.4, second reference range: 55.3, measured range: 57.1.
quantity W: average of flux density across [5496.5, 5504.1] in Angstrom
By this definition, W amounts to 54.4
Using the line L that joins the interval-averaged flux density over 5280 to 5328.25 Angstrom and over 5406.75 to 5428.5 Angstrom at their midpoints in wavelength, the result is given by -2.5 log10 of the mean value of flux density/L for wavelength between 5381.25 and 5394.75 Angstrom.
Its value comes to 0.05 mag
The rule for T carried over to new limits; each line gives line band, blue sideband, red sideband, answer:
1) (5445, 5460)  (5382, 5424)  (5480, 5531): -1.0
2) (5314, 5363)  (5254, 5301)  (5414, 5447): 1.6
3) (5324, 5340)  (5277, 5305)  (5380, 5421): 1.1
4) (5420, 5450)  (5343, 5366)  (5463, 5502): -2.2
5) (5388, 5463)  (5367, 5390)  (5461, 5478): -2.0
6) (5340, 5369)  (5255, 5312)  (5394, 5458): 0.5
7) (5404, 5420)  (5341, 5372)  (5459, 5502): 0.3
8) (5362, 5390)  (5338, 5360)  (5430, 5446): -0.6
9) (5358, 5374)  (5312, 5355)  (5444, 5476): -0.9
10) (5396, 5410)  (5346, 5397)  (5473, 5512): 0.6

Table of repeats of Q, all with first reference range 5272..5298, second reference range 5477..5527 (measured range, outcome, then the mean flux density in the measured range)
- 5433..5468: -0.038 mag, 58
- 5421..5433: -0.120 mag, 62.5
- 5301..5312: -0.049 mag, 58.5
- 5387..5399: -0.001 mag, 56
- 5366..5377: -0.021 mag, 57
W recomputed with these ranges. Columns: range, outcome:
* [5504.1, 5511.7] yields 54.6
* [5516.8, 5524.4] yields 55.2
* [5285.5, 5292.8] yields 55.4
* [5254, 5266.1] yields 50.5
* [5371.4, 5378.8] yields 57.6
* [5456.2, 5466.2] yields 57.5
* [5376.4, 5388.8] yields 55.4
